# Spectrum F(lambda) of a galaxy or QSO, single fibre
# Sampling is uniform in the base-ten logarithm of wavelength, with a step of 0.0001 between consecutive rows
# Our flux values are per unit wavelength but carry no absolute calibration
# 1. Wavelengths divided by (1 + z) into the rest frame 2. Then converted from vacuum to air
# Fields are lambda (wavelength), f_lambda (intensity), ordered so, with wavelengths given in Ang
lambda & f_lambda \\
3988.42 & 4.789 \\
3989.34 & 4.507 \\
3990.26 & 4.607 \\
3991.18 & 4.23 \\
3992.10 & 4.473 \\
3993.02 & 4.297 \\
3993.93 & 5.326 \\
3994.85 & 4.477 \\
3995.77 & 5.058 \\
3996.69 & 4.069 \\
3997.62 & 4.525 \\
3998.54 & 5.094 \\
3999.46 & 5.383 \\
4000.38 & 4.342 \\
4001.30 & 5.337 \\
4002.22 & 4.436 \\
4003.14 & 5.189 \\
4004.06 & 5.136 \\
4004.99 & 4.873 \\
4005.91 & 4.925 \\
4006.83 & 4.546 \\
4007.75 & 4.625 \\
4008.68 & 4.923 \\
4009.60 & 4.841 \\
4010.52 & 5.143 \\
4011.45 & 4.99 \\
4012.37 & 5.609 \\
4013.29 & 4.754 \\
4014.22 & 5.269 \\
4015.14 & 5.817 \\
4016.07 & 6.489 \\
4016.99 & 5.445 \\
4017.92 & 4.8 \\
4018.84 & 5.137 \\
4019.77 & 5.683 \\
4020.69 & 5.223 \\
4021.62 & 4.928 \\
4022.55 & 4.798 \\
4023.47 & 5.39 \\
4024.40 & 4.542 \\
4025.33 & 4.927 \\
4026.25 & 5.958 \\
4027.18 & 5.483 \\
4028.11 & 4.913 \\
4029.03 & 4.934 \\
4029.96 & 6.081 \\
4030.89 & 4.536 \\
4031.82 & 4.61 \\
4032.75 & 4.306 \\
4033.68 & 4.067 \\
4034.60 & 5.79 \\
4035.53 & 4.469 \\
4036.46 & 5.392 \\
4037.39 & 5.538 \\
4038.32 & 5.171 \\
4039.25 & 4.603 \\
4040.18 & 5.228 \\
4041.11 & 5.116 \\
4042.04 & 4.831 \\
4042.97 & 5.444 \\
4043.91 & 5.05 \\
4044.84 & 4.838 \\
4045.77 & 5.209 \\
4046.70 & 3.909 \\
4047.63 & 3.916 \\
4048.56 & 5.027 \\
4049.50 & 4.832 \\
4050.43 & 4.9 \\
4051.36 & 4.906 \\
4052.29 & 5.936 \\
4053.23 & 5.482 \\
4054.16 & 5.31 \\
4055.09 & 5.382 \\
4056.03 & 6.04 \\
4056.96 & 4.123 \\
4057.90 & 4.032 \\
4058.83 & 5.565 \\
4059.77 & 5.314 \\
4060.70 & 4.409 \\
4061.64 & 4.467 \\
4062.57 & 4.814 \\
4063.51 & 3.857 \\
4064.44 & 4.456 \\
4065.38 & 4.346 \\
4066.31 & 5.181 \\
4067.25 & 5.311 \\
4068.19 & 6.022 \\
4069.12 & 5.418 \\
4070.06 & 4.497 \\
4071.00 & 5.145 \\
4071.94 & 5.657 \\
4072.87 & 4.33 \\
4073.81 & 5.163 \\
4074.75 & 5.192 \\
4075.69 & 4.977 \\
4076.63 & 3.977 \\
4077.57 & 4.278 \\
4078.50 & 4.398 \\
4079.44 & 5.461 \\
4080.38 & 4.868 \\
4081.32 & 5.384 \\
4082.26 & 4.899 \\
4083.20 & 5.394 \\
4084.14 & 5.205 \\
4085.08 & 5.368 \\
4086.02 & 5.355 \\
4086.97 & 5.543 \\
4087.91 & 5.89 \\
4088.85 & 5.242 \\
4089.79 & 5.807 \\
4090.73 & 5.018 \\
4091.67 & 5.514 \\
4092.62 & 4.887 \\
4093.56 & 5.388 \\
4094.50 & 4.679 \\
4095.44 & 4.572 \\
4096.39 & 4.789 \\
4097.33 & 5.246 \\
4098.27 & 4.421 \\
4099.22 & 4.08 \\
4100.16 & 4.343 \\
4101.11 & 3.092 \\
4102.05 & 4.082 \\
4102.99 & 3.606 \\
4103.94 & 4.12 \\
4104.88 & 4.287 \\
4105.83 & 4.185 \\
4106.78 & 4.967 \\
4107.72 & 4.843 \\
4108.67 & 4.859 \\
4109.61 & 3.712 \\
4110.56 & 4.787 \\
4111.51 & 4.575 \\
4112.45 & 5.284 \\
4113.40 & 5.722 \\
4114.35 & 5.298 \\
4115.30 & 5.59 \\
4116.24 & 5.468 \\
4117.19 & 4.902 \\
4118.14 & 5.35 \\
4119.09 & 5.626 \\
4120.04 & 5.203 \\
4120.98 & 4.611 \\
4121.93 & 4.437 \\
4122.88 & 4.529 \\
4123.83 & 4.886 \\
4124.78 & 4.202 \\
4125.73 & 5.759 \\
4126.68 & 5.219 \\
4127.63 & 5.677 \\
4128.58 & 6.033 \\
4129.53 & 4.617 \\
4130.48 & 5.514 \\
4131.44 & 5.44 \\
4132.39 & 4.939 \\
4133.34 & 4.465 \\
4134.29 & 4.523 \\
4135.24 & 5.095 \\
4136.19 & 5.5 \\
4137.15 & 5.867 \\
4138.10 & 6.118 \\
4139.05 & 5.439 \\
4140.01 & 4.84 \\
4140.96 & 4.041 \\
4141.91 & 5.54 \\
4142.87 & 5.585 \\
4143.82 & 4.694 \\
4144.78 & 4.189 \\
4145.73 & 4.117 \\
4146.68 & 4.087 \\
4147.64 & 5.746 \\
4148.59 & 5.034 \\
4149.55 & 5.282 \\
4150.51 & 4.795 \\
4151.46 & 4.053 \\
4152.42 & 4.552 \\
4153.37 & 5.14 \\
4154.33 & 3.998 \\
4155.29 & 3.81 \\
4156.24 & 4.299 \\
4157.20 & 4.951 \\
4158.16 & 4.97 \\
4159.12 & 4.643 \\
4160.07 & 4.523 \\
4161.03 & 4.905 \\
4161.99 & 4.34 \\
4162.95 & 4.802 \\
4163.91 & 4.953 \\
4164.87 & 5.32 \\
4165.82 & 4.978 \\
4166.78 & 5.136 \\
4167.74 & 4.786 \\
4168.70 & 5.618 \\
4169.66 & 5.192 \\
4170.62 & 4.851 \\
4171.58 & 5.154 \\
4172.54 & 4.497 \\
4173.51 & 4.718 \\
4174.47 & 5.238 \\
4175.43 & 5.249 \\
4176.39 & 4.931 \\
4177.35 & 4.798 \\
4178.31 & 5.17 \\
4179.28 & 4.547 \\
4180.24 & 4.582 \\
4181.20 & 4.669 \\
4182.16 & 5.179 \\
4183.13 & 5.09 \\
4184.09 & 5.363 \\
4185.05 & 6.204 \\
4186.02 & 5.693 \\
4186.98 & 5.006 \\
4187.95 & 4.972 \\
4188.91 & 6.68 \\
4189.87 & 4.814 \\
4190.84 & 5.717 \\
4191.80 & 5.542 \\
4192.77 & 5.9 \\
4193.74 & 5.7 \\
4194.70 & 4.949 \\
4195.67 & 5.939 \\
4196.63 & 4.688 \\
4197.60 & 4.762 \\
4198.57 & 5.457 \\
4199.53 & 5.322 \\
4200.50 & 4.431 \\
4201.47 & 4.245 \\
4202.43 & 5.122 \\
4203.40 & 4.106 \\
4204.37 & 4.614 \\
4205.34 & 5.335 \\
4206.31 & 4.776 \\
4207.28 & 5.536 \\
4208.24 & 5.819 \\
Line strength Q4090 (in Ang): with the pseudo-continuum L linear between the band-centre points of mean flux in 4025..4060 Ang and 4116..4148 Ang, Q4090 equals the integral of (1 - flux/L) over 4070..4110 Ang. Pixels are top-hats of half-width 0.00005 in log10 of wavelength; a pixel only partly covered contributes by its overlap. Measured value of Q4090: 1.8 Ang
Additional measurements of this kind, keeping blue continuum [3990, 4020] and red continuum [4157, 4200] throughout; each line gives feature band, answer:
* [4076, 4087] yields 0.1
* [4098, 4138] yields 1.6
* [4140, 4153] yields 0.9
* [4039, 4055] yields 0.0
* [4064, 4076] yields -0.1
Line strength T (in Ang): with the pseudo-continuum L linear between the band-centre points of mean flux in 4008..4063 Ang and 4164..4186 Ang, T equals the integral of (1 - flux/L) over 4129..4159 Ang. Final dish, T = 1.12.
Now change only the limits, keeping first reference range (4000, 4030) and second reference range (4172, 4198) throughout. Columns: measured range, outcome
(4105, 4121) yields 0.6 Ang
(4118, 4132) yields 0.1 Ang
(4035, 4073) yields 1.3 Ang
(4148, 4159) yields 1.2 Ang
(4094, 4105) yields 1.9 Ang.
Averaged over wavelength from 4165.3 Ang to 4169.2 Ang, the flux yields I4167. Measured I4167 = 5.14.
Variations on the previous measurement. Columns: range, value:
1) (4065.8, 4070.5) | 5.28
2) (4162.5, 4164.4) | 4.87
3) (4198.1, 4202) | 4.88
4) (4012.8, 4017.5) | 5.55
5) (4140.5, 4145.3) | 4.81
